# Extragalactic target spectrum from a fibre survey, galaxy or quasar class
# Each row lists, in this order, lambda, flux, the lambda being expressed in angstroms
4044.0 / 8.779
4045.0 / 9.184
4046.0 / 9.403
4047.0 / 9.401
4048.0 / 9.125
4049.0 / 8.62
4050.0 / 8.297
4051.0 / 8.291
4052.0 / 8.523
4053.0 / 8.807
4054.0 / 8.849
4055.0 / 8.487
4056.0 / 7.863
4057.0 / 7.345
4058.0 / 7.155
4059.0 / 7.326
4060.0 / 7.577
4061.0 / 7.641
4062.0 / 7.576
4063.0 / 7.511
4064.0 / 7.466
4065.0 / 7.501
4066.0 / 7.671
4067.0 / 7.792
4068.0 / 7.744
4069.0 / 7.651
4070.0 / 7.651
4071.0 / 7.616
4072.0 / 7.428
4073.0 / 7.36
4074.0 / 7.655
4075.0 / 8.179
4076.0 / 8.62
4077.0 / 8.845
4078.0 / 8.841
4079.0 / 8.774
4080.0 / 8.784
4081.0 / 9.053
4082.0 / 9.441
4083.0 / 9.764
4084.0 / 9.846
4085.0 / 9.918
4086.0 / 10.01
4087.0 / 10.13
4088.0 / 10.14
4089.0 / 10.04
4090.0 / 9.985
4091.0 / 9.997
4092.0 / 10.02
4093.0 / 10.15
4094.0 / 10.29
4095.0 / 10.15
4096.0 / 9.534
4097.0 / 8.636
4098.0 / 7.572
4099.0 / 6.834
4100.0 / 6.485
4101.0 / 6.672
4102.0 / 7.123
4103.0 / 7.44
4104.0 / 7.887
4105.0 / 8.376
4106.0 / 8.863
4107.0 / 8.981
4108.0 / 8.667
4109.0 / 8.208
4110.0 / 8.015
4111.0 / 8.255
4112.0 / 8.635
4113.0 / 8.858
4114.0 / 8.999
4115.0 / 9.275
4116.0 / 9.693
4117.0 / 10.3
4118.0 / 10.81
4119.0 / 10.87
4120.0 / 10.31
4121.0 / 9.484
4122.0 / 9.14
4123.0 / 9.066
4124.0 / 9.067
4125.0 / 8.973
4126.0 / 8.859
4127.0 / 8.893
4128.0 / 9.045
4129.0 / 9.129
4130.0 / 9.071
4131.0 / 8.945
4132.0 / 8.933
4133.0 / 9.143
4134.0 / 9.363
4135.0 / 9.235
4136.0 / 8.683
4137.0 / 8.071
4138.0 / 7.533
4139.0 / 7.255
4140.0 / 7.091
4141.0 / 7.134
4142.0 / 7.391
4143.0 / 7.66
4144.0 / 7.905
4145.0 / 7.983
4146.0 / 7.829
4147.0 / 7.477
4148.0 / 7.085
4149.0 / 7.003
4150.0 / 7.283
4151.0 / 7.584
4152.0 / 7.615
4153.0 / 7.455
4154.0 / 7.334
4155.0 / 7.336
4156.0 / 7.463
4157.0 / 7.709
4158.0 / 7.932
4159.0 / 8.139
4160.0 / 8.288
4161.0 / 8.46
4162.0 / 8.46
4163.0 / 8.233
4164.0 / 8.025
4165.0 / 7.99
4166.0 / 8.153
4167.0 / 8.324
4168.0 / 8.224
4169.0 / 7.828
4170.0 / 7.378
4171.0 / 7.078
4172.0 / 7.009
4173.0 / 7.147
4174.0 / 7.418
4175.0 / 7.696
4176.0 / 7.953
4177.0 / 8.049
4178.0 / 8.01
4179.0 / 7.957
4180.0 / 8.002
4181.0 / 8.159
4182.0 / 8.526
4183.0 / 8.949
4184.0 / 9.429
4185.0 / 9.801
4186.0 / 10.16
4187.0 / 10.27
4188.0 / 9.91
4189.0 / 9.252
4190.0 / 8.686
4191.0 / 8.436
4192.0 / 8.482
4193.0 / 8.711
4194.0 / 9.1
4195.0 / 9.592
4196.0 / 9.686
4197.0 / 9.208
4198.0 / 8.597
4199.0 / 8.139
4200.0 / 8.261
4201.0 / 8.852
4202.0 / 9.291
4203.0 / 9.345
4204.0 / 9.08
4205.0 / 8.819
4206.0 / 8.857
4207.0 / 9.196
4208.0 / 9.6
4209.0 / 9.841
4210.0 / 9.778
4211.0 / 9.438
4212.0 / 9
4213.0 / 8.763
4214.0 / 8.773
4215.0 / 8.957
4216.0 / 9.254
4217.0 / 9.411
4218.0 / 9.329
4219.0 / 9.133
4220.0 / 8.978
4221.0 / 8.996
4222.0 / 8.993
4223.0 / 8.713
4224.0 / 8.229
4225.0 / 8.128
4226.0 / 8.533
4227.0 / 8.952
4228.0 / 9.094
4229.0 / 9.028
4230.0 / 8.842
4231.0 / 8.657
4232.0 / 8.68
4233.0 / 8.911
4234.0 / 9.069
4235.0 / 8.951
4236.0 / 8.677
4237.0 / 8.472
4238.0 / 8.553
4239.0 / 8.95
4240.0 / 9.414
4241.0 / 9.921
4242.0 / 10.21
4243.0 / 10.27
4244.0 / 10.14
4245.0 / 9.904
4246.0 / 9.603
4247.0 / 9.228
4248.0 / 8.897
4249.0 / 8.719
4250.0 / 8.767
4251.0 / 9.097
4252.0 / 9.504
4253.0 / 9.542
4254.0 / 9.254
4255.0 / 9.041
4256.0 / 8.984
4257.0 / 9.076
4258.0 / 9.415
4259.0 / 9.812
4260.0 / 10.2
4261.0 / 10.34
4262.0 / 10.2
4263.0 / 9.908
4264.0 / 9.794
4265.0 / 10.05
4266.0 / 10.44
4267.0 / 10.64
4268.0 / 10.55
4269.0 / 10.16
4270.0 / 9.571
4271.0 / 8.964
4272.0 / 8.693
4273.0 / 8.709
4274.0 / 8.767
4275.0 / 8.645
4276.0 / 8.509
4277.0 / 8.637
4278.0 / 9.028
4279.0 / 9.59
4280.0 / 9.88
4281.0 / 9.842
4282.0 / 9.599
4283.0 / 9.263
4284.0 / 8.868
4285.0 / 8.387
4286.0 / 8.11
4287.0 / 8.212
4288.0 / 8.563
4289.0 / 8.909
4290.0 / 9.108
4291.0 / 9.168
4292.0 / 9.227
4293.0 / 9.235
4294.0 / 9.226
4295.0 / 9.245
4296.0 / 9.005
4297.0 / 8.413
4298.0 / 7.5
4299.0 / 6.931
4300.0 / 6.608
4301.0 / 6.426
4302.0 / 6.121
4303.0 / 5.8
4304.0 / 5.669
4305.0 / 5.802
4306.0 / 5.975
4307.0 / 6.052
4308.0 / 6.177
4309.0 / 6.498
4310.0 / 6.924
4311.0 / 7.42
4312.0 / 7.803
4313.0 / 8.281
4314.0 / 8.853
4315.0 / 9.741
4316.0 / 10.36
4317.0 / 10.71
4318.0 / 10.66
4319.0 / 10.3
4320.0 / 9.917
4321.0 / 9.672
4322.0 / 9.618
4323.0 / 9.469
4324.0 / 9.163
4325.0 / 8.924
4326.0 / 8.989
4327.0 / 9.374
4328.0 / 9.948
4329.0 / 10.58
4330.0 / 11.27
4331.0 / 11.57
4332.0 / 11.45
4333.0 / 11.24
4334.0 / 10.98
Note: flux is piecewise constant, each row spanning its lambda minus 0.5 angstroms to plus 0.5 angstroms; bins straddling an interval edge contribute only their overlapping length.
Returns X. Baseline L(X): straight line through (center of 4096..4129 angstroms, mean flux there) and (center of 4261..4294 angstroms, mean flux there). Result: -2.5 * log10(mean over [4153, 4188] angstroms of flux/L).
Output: 0.10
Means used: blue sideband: 8.72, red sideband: 9.3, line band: 8.16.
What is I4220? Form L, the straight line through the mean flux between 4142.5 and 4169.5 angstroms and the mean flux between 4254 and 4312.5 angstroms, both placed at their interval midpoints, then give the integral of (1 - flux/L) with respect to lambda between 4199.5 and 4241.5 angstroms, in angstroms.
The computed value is -4.1 angstroms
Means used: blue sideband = 7.81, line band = 8.99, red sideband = 8.59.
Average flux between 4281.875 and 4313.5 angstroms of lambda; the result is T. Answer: 7.74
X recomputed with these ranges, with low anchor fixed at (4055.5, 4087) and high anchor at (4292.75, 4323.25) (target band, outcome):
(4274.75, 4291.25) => -0.11 mag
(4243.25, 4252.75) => -0.16 mag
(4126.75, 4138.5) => -0.08 mag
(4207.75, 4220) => -0.14 mag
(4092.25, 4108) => -0.02 mag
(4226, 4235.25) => -0.10 mag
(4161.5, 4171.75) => 0.03 mag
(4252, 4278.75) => -0.17 mag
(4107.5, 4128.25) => -0.13 mag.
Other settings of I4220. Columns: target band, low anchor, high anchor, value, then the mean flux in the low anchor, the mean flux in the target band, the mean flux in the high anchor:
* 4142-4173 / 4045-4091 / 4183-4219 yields 4.3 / 8.51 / 7.73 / 9.18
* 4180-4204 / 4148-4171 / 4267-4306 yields -3.3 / 7.8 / 9.06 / 8.49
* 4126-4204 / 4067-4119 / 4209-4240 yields 5.1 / 8.8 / 8.3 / 8.93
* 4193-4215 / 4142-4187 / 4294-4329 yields -2.9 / 7.96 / 9.09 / 8.24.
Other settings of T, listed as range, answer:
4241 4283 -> 9.52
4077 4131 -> 9.08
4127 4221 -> 8.45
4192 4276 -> 9.22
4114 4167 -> 8.41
